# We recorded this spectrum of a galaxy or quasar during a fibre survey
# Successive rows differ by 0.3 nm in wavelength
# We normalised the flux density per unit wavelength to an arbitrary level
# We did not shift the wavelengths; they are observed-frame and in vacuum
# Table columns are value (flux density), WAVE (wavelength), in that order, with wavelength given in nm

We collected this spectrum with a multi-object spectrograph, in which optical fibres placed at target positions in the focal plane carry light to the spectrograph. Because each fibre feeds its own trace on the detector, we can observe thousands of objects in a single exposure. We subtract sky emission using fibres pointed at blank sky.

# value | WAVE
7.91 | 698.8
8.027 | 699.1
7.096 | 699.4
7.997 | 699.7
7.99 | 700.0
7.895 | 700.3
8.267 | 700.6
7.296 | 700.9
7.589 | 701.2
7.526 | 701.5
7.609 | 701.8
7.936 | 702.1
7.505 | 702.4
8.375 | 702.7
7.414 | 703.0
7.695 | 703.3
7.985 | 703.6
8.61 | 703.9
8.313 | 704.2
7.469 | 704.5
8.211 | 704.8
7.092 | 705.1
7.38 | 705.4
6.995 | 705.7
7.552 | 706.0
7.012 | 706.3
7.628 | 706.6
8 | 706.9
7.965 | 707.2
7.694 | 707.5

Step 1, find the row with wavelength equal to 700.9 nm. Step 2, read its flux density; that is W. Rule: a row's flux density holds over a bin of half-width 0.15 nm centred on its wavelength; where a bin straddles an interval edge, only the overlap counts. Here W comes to 7.296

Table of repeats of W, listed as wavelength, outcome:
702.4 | 7.505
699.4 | 7.096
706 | 7.552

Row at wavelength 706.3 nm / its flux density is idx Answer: 7.012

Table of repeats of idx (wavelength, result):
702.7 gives 8.375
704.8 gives 8.211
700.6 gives 8.267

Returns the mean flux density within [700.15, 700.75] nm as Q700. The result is 8.08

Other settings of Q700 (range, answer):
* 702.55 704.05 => 8.02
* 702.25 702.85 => 7.94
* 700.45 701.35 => 7.72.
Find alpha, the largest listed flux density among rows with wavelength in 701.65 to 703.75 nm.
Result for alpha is 8.375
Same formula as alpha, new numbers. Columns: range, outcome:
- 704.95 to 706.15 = 7.552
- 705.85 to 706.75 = 7.628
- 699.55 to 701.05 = 8.267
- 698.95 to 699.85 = 8.027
